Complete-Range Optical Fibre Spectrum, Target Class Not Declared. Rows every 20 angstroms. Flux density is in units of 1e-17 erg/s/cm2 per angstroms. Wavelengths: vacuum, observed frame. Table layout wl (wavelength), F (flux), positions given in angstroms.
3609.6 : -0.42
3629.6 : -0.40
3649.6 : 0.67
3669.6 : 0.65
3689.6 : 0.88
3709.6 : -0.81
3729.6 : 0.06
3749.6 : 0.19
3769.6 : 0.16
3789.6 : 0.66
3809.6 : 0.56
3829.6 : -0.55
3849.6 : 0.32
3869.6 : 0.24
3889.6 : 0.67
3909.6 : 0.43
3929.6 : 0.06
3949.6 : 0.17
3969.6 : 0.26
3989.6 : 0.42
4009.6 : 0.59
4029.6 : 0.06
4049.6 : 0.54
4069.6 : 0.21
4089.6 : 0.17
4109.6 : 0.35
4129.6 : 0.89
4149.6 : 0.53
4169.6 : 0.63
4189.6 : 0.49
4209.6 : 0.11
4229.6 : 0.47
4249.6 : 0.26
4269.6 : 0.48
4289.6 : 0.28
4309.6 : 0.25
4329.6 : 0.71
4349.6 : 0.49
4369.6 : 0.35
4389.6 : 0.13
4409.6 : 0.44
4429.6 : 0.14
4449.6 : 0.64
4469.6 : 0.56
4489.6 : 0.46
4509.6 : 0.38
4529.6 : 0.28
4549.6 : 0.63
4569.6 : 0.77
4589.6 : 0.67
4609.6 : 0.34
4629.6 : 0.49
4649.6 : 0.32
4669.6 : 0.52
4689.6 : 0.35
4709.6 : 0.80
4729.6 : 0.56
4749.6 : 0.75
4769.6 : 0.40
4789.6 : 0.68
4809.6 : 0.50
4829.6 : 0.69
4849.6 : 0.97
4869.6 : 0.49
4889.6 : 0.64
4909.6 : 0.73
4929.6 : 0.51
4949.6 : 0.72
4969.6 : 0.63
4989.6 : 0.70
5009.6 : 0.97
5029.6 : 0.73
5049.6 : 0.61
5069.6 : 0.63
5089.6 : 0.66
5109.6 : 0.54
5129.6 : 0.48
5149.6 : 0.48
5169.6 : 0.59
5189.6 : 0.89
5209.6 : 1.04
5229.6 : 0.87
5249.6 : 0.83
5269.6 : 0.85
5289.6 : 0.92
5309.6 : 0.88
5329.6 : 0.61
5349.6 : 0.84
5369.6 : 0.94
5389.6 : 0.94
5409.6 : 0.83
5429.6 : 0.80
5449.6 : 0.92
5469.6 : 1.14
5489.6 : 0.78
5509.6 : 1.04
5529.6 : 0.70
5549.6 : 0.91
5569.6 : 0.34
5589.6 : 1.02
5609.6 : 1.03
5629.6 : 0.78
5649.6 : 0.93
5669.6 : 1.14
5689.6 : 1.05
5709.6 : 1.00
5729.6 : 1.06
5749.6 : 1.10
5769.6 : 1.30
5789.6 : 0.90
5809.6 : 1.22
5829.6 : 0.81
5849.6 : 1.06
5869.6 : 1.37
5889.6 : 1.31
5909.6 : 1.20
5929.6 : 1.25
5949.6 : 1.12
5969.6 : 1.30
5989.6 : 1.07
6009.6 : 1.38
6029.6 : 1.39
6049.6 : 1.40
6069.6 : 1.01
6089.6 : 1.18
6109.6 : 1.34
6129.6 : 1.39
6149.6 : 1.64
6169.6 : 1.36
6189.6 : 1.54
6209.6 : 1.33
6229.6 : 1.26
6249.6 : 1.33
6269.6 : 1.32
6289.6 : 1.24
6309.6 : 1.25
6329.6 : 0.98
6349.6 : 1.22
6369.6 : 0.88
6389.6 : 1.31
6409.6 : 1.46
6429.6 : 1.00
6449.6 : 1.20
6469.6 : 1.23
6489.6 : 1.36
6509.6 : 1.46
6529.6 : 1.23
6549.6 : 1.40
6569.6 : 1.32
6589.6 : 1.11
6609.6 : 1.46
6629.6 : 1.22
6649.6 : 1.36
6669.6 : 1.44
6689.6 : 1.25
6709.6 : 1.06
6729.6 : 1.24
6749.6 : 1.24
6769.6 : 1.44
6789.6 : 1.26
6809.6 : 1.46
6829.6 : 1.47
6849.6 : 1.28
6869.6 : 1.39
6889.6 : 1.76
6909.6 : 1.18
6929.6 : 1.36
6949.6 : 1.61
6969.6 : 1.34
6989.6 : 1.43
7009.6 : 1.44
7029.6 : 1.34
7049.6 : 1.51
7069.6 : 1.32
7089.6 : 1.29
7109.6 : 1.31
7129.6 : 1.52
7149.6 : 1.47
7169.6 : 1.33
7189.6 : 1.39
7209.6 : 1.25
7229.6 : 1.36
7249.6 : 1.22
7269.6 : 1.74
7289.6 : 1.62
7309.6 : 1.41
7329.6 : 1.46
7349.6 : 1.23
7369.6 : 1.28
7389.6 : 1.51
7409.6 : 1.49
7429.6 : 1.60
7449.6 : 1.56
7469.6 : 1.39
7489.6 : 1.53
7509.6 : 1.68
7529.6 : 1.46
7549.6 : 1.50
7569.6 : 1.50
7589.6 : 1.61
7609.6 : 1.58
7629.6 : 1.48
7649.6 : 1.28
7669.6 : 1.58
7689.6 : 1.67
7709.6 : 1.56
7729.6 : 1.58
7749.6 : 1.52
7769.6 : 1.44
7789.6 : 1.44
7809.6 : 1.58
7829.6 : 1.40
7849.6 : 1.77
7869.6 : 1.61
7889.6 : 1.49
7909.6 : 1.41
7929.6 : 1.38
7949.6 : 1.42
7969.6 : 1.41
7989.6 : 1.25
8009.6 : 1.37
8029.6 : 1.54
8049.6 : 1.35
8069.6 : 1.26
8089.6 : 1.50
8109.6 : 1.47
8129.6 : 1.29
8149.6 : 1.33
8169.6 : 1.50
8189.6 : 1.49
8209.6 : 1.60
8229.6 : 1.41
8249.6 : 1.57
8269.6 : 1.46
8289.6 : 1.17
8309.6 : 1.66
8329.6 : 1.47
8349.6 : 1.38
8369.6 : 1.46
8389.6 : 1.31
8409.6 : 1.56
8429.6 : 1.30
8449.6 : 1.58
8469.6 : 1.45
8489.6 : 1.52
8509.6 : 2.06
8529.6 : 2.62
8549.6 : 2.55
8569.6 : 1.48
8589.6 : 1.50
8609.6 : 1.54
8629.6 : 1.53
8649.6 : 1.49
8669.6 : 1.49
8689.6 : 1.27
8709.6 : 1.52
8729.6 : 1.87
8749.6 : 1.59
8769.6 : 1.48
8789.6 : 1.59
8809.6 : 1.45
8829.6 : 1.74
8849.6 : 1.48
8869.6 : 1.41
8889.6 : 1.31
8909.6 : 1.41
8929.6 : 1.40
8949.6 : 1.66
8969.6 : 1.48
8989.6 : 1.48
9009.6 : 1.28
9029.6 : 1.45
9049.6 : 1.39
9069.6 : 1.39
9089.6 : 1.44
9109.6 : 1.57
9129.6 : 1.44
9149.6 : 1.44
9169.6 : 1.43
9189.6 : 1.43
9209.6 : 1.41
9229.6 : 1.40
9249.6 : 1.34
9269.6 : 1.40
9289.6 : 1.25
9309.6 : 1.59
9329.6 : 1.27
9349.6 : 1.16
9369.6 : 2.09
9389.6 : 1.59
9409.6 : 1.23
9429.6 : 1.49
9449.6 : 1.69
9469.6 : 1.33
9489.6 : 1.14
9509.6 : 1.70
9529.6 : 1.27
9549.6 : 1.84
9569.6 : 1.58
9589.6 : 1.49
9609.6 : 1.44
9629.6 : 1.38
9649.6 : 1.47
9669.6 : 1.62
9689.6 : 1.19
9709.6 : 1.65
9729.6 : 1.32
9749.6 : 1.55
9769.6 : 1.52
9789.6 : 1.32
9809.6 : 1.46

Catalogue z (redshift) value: 0.298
